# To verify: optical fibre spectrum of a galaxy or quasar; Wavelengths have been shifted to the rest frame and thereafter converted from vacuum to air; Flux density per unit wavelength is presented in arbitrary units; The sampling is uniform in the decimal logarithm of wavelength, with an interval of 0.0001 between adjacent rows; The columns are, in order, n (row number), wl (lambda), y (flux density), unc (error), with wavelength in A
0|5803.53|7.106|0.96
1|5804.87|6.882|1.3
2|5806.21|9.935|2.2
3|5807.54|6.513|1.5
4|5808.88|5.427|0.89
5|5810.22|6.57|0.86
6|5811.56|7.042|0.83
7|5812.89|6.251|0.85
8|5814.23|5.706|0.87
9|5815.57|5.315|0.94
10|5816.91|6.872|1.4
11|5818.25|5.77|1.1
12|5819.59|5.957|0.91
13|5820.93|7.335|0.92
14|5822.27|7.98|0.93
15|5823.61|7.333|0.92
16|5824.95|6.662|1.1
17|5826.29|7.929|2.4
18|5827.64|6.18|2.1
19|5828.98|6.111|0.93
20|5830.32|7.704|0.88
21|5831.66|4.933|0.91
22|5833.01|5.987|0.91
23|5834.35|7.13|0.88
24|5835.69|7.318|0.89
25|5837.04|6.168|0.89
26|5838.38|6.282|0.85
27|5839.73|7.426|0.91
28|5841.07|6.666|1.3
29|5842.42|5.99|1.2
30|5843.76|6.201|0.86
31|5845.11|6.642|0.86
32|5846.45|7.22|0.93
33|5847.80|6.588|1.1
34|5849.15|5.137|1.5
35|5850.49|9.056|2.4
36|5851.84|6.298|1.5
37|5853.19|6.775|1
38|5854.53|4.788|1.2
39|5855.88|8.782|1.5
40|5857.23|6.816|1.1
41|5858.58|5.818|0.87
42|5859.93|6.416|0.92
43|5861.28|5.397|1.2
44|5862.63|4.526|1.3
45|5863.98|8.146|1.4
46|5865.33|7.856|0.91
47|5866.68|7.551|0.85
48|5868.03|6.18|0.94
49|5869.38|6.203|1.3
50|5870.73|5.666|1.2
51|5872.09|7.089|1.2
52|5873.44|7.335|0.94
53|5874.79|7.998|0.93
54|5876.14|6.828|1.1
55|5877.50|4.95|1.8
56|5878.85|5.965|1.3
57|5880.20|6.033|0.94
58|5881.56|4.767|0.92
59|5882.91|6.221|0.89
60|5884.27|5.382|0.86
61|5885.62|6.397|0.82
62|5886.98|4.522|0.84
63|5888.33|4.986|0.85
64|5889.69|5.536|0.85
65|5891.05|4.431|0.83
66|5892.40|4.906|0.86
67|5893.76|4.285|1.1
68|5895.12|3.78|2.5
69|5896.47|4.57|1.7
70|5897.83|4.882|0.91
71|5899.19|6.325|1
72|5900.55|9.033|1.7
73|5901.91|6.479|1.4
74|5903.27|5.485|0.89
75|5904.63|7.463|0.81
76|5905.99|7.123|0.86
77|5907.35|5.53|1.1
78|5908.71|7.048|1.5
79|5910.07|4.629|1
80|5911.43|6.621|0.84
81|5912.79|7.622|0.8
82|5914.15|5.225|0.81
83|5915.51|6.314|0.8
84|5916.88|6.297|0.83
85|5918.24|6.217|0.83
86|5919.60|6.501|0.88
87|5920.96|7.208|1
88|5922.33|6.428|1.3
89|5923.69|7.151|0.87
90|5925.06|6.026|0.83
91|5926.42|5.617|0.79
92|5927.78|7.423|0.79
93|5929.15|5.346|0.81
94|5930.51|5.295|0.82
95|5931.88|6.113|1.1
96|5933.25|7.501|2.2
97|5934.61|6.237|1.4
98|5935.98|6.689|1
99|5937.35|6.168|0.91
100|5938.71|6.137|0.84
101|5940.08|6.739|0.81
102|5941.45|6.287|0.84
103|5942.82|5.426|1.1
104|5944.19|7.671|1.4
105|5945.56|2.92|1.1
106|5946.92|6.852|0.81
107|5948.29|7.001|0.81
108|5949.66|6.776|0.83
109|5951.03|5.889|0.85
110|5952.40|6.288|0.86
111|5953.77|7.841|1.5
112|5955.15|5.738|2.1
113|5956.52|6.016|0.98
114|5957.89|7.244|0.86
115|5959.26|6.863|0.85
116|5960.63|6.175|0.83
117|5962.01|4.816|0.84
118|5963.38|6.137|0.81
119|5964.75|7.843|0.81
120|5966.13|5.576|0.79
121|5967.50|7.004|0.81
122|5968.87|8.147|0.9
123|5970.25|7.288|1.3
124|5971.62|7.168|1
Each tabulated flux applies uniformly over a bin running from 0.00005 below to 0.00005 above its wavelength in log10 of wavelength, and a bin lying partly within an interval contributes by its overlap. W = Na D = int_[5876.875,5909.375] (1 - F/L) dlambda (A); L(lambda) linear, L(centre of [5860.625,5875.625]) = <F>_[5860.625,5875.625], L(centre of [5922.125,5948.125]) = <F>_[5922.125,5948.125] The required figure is 4.29 A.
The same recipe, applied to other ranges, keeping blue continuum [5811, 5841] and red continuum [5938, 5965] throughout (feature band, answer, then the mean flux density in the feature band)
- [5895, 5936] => 0.7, 6.29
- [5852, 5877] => -0.5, 6.66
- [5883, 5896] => 3.0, 4.97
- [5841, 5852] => -0.2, 6.66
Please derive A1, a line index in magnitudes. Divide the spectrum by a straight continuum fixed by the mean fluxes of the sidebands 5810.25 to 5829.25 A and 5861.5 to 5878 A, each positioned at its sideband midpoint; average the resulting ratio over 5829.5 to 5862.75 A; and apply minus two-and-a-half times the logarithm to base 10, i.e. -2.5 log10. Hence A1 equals 0.02 mag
